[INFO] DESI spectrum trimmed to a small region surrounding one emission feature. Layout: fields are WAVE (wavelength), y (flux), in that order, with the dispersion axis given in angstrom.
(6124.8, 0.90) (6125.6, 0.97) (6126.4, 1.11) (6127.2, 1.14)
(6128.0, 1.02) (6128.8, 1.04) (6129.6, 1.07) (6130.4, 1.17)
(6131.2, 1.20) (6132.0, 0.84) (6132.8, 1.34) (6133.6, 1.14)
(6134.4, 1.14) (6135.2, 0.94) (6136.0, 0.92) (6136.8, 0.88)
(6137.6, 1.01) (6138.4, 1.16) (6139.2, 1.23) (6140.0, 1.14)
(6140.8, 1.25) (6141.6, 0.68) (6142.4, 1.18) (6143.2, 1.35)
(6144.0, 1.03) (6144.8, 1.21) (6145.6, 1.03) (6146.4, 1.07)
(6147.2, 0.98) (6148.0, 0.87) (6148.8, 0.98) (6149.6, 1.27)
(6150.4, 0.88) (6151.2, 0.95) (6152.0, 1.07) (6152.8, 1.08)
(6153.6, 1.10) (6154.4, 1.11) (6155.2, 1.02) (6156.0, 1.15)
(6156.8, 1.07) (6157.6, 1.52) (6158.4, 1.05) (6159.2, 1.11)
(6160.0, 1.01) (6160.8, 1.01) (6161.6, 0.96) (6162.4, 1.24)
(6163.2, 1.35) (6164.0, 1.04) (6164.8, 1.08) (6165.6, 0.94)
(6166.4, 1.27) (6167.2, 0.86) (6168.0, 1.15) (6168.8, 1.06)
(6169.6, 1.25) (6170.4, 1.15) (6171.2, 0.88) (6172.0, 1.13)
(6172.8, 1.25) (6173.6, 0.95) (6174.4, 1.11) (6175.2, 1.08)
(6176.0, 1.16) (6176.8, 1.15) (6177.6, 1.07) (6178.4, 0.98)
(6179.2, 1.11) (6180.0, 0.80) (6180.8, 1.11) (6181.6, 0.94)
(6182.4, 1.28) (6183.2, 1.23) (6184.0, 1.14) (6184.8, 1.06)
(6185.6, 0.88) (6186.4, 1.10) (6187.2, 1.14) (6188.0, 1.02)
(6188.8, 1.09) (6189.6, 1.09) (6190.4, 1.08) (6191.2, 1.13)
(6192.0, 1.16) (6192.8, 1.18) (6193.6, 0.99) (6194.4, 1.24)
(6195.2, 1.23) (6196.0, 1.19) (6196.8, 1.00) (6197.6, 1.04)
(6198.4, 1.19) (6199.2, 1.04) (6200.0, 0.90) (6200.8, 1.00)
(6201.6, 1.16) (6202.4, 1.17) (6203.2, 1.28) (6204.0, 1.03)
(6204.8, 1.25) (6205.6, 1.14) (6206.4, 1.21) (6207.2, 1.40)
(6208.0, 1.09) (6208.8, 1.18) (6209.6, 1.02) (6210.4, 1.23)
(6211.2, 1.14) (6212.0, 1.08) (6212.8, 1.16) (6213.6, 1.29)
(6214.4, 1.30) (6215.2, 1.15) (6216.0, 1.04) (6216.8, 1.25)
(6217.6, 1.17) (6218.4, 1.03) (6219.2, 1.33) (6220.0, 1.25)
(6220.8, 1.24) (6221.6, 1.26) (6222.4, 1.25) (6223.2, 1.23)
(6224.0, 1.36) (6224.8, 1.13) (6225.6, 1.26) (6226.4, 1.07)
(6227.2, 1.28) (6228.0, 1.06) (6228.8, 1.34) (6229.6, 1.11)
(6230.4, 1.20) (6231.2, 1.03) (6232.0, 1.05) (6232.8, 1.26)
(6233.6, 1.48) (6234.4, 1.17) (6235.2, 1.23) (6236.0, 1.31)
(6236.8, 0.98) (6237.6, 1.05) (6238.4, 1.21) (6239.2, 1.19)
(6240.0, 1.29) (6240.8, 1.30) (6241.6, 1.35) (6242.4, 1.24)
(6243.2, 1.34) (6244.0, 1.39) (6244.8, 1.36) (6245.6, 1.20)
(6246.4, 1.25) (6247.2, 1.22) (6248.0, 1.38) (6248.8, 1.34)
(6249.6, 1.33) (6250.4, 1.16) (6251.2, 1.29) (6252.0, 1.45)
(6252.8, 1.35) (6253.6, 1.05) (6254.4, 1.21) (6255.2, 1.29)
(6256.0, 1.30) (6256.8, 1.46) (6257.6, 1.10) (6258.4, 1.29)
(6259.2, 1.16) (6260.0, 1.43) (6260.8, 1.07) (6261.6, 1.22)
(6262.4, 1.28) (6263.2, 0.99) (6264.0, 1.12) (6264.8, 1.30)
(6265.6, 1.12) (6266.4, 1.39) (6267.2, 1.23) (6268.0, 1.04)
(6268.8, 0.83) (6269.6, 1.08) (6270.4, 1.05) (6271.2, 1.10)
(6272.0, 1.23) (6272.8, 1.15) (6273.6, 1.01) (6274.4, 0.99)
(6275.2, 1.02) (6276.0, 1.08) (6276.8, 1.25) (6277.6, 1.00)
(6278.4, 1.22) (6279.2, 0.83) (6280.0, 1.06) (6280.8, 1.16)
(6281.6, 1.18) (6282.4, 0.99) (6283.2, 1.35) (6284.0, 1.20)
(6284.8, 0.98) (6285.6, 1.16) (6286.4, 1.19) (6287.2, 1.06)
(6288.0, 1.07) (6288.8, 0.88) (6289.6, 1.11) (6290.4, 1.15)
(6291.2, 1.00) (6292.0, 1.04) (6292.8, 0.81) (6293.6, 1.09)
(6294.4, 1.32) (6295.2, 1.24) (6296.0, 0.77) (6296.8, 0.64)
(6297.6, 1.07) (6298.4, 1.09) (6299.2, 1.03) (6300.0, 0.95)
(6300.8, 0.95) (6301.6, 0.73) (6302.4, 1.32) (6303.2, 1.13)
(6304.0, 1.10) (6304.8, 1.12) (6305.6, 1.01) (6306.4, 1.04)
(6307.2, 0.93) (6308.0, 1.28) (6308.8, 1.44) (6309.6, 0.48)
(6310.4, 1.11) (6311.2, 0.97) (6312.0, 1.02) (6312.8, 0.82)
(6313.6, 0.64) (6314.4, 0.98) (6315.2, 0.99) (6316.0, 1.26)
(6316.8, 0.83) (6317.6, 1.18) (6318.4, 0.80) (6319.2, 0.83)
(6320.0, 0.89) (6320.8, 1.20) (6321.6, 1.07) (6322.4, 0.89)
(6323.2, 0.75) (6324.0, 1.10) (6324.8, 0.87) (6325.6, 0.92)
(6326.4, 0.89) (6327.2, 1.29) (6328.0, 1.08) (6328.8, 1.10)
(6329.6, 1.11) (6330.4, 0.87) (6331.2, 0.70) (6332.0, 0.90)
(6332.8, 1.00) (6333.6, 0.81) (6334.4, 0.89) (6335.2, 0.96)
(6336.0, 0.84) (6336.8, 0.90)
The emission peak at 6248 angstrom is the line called C III]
